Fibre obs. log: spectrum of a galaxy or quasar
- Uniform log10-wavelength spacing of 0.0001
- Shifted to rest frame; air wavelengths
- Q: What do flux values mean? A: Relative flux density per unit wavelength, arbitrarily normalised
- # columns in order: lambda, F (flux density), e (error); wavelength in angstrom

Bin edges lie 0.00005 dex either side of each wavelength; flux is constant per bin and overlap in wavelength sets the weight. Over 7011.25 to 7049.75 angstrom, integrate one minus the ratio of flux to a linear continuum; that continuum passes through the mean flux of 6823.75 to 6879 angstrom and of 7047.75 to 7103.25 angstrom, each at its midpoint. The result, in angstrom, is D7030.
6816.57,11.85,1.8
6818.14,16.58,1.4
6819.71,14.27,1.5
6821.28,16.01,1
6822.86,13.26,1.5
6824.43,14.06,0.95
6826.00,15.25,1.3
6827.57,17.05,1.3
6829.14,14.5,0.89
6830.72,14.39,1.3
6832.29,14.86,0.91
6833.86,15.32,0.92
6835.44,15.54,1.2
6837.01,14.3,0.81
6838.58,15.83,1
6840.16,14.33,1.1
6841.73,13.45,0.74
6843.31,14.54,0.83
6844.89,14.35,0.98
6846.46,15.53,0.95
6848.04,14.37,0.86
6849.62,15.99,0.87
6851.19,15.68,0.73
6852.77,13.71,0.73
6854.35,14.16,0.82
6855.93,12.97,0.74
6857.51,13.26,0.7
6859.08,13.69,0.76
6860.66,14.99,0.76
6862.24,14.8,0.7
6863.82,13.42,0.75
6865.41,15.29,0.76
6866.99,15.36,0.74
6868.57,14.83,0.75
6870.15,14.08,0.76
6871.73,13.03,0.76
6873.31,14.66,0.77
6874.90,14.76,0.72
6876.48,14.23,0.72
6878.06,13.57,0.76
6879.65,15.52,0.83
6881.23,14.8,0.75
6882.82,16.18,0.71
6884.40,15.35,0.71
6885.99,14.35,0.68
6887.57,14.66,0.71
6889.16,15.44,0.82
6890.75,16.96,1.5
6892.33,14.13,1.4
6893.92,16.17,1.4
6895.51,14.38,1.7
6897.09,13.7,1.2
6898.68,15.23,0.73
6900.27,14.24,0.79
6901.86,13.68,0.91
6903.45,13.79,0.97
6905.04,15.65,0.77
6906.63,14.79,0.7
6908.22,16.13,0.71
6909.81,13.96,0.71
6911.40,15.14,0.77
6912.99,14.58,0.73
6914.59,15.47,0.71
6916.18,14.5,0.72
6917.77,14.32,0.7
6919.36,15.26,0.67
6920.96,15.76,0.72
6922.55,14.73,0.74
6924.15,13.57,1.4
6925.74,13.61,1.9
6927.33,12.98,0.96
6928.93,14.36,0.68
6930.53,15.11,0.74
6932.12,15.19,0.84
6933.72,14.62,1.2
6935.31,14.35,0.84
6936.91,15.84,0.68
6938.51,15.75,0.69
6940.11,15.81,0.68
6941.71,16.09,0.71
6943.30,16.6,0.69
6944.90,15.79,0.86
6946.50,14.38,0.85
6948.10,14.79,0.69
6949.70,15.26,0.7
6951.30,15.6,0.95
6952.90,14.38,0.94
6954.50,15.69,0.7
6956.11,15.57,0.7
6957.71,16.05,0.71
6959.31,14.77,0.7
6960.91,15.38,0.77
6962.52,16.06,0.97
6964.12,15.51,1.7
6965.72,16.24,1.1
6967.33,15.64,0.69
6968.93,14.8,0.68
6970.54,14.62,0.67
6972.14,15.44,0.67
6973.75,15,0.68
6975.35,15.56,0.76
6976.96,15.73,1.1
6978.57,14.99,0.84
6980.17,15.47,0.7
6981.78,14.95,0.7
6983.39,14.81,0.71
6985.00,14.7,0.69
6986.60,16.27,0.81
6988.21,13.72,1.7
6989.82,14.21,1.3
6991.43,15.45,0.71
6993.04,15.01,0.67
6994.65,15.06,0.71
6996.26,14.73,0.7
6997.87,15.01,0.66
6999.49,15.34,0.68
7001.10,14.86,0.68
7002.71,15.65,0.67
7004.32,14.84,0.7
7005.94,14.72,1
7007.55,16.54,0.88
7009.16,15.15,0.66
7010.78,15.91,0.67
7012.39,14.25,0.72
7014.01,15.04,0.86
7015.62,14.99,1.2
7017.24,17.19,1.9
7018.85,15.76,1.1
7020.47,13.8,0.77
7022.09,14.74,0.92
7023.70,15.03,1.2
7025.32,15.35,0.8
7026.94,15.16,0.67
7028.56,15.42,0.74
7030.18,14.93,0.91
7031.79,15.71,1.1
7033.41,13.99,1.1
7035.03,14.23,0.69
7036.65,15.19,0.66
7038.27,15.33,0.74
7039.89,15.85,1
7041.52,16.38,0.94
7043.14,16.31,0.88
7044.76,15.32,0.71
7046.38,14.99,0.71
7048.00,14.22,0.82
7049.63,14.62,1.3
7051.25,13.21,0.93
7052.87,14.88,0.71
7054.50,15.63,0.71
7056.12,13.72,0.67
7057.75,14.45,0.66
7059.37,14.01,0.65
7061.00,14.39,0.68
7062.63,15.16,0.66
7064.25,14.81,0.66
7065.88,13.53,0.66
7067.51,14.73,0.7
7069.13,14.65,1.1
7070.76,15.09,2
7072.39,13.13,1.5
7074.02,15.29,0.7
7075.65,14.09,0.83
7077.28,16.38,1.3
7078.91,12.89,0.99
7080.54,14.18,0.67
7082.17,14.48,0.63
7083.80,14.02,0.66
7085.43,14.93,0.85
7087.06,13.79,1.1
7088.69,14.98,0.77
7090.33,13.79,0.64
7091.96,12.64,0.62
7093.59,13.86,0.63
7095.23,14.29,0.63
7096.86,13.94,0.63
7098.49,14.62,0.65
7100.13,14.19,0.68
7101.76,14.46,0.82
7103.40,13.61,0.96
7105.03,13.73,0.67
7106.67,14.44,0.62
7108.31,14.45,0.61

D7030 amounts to -2.2 angstrom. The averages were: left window 14.6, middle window 15.2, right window 14.3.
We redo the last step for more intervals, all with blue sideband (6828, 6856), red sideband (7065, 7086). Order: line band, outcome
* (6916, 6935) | 0.15 angstrom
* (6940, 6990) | -2.59 angstrom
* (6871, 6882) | 0.23 angstrom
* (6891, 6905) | 0.07 angstrom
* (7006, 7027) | -1.15 angstrom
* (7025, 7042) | -0.87 angstrom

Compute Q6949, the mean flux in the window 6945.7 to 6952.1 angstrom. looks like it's 15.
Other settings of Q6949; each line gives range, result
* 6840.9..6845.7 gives 14.1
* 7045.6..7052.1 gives 14.3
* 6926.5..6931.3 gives 14.1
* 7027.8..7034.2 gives 15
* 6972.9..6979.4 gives 15.3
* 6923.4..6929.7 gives 13.6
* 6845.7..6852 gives 15.4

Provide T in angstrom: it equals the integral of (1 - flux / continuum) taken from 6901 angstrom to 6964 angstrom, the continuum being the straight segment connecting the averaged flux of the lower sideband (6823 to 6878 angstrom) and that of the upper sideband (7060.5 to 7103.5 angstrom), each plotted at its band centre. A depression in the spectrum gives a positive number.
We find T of -2.3 angstrom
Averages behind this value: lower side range 14.6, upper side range 14.3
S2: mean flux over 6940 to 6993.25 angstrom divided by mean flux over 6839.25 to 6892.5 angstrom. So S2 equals 1.05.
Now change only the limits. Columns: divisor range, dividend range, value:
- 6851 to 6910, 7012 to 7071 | 1.02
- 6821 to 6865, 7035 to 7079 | 1.01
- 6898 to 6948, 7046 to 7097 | 0.96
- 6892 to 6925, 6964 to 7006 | 1.03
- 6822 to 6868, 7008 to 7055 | 1.03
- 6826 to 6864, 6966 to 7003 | 1.03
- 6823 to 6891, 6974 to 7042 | 1.03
